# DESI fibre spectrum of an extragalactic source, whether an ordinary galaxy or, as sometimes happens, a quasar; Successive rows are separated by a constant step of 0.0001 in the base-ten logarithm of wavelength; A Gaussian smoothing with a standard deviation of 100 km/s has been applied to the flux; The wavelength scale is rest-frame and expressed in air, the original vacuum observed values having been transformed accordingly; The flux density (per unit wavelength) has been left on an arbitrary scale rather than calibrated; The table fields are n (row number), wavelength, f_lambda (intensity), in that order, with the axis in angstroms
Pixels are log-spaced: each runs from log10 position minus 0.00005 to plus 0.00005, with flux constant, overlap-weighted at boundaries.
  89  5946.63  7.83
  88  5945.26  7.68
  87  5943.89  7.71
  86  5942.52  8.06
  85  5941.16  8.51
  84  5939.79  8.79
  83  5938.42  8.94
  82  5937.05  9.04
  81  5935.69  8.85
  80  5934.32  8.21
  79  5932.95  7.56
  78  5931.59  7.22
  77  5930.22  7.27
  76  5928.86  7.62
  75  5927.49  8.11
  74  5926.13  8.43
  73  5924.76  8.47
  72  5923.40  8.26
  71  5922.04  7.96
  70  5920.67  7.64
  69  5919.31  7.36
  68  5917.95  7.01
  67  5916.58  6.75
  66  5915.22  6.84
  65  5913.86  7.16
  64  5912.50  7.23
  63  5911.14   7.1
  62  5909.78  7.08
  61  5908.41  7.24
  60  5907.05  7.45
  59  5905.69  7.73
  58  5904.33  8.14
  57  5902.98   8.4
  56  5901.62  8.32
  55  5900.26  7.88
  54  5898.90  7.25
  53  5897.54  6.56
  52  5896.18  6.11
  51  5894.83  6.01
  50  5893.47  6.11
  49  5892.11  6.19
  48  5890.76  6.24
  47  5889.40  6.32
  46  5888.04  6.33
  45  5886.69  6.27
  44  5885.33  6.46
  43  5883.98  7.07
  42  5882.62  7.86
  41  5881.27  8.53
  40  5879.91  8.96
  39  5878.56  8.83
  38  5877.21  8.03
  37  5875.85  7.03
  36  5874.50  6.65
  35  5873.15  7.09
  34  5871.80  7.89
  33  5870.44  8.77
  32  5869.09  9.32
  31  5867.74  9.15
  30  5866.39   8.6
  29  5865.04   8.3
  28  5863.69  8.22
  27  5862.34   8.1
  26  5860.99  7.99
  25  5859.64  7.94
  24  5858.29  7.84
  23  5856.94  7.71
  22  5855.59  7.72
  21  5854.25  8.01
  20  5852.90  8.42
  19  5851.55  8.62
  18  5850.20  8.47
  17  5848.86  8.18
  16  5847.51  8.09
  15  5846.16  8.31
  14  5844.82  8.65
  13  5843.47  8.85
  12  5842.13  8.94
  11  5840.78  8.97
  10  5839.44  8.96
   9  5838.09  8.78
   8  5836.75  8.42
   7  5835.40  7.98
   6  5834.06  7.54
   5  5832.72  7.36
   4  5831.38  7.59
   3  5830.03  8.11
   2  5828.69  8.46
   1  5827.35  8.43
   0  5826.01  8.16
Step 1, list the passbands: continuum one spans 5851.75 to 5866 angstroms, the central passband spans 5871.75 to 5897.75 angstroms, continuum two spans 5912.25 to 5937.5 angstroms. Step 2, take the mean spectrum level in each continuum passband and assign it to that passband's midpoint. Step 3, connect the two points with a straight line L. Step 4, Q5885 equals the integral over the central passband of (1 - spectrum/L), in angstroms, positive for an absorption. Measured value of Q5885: 3.0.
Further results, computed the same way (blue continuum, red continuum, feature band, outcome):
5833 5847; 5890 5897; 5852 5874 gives -2.1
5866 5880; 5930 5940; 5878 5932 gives 5.7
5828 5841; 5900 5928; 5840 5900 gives 1.6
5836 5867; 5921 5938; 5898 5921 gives 2.0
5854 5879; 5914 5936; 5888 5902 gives 2.2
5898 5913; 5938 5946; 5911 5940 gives 0.6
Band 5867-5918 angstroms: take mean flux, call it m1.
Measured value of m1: 7.36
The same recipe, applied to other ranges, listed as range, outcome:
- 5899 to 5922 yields 7.47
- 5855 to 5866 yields 7.99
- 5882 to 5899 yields 6.49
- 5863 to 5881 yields 8.22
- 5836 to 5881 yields 8.3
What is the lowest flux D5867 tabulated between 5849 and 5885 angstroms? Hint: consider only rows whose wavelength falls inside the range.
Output 6.65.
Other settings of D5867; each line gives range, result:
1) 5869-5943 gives 6.01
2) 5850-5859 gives 7.71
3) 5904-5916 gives 6.84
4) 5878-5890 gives 6.27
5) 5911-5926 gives 6.75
